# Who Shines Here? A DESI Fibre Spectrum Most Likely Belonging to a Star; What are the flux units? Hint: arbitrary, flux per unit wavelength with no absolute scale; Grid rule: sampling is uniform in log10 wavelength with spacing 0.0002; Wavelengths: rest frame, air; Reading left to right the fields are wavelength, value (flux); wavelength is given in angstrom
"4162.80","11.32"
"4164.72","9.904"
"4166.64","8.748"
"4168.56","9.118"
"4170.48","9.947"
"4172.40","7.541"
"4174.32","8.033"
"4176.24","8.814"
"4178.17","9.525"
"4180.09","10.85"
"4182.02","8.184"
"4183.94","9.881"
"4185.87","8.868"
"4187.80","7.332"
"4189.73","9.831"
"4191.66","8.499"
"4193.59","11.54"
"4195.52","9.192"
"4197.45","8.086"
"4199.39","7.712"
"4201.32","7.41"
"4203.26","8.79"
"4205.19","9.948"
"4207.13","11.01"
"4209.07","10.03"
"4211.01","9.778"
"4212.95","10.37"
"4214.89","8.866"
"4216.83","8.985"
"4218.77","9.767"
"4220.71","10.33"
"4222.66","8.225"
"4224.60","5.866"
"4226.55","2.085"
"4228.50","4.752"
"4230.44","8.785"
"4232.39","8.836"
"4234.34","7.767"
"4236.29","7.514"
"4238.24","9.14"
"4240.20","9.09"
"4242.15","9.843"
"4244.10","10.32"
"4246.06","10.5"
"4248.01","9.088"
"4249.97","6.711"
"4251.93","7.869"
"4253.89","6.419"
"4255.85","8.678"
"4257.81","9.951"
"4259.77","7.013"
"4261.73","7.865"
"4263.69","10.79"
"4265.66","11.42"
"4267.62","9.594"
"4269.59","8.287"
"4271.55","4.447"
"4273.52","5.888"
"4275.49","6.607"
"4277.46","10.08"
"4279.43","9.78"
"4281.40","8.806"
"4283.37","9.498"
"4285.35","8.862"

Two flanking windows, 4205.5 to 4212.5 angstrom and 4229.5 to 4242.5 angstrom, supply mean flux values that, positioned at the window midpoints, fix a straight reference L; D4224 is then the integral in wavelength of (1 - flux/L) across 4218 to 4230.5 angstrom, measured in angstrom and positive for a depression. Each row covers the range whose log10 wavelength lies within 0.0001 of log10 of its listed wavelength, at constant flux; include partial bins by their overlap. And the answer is 3.3 angstrom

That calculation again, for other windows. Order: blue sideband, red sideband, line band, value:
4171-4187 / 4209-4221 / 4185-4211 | 0.6 angstrom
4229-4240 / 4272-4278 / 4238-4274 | -4.5 angstrom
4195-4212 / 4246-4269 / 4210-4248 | 1.9 angstrom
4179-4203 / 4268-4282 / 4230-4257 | -1.4 angstrom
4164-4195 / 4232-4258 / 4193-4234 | 1.6 angstrom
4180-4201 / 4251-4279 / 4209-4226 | -0.4 angstrom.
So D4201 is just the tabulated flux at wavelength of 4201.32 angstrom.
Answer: 7.41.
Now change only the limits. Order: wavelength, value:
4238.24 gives 9.14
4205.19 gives 9.948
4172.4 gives 7.541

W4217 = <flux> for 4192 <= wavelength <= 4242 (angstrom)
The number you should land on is 8.57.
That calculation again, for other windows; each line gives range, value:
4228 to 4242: 8.21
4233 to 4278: 8.46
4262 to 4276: 8.18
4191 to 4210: 9.23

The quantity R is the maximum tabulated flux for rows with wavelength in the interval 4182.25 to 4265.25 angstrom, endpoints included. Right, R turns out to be 11.54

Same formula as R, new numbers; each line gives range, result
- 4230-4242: 9.14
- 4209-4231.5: 10.37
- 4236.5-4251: 10.5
